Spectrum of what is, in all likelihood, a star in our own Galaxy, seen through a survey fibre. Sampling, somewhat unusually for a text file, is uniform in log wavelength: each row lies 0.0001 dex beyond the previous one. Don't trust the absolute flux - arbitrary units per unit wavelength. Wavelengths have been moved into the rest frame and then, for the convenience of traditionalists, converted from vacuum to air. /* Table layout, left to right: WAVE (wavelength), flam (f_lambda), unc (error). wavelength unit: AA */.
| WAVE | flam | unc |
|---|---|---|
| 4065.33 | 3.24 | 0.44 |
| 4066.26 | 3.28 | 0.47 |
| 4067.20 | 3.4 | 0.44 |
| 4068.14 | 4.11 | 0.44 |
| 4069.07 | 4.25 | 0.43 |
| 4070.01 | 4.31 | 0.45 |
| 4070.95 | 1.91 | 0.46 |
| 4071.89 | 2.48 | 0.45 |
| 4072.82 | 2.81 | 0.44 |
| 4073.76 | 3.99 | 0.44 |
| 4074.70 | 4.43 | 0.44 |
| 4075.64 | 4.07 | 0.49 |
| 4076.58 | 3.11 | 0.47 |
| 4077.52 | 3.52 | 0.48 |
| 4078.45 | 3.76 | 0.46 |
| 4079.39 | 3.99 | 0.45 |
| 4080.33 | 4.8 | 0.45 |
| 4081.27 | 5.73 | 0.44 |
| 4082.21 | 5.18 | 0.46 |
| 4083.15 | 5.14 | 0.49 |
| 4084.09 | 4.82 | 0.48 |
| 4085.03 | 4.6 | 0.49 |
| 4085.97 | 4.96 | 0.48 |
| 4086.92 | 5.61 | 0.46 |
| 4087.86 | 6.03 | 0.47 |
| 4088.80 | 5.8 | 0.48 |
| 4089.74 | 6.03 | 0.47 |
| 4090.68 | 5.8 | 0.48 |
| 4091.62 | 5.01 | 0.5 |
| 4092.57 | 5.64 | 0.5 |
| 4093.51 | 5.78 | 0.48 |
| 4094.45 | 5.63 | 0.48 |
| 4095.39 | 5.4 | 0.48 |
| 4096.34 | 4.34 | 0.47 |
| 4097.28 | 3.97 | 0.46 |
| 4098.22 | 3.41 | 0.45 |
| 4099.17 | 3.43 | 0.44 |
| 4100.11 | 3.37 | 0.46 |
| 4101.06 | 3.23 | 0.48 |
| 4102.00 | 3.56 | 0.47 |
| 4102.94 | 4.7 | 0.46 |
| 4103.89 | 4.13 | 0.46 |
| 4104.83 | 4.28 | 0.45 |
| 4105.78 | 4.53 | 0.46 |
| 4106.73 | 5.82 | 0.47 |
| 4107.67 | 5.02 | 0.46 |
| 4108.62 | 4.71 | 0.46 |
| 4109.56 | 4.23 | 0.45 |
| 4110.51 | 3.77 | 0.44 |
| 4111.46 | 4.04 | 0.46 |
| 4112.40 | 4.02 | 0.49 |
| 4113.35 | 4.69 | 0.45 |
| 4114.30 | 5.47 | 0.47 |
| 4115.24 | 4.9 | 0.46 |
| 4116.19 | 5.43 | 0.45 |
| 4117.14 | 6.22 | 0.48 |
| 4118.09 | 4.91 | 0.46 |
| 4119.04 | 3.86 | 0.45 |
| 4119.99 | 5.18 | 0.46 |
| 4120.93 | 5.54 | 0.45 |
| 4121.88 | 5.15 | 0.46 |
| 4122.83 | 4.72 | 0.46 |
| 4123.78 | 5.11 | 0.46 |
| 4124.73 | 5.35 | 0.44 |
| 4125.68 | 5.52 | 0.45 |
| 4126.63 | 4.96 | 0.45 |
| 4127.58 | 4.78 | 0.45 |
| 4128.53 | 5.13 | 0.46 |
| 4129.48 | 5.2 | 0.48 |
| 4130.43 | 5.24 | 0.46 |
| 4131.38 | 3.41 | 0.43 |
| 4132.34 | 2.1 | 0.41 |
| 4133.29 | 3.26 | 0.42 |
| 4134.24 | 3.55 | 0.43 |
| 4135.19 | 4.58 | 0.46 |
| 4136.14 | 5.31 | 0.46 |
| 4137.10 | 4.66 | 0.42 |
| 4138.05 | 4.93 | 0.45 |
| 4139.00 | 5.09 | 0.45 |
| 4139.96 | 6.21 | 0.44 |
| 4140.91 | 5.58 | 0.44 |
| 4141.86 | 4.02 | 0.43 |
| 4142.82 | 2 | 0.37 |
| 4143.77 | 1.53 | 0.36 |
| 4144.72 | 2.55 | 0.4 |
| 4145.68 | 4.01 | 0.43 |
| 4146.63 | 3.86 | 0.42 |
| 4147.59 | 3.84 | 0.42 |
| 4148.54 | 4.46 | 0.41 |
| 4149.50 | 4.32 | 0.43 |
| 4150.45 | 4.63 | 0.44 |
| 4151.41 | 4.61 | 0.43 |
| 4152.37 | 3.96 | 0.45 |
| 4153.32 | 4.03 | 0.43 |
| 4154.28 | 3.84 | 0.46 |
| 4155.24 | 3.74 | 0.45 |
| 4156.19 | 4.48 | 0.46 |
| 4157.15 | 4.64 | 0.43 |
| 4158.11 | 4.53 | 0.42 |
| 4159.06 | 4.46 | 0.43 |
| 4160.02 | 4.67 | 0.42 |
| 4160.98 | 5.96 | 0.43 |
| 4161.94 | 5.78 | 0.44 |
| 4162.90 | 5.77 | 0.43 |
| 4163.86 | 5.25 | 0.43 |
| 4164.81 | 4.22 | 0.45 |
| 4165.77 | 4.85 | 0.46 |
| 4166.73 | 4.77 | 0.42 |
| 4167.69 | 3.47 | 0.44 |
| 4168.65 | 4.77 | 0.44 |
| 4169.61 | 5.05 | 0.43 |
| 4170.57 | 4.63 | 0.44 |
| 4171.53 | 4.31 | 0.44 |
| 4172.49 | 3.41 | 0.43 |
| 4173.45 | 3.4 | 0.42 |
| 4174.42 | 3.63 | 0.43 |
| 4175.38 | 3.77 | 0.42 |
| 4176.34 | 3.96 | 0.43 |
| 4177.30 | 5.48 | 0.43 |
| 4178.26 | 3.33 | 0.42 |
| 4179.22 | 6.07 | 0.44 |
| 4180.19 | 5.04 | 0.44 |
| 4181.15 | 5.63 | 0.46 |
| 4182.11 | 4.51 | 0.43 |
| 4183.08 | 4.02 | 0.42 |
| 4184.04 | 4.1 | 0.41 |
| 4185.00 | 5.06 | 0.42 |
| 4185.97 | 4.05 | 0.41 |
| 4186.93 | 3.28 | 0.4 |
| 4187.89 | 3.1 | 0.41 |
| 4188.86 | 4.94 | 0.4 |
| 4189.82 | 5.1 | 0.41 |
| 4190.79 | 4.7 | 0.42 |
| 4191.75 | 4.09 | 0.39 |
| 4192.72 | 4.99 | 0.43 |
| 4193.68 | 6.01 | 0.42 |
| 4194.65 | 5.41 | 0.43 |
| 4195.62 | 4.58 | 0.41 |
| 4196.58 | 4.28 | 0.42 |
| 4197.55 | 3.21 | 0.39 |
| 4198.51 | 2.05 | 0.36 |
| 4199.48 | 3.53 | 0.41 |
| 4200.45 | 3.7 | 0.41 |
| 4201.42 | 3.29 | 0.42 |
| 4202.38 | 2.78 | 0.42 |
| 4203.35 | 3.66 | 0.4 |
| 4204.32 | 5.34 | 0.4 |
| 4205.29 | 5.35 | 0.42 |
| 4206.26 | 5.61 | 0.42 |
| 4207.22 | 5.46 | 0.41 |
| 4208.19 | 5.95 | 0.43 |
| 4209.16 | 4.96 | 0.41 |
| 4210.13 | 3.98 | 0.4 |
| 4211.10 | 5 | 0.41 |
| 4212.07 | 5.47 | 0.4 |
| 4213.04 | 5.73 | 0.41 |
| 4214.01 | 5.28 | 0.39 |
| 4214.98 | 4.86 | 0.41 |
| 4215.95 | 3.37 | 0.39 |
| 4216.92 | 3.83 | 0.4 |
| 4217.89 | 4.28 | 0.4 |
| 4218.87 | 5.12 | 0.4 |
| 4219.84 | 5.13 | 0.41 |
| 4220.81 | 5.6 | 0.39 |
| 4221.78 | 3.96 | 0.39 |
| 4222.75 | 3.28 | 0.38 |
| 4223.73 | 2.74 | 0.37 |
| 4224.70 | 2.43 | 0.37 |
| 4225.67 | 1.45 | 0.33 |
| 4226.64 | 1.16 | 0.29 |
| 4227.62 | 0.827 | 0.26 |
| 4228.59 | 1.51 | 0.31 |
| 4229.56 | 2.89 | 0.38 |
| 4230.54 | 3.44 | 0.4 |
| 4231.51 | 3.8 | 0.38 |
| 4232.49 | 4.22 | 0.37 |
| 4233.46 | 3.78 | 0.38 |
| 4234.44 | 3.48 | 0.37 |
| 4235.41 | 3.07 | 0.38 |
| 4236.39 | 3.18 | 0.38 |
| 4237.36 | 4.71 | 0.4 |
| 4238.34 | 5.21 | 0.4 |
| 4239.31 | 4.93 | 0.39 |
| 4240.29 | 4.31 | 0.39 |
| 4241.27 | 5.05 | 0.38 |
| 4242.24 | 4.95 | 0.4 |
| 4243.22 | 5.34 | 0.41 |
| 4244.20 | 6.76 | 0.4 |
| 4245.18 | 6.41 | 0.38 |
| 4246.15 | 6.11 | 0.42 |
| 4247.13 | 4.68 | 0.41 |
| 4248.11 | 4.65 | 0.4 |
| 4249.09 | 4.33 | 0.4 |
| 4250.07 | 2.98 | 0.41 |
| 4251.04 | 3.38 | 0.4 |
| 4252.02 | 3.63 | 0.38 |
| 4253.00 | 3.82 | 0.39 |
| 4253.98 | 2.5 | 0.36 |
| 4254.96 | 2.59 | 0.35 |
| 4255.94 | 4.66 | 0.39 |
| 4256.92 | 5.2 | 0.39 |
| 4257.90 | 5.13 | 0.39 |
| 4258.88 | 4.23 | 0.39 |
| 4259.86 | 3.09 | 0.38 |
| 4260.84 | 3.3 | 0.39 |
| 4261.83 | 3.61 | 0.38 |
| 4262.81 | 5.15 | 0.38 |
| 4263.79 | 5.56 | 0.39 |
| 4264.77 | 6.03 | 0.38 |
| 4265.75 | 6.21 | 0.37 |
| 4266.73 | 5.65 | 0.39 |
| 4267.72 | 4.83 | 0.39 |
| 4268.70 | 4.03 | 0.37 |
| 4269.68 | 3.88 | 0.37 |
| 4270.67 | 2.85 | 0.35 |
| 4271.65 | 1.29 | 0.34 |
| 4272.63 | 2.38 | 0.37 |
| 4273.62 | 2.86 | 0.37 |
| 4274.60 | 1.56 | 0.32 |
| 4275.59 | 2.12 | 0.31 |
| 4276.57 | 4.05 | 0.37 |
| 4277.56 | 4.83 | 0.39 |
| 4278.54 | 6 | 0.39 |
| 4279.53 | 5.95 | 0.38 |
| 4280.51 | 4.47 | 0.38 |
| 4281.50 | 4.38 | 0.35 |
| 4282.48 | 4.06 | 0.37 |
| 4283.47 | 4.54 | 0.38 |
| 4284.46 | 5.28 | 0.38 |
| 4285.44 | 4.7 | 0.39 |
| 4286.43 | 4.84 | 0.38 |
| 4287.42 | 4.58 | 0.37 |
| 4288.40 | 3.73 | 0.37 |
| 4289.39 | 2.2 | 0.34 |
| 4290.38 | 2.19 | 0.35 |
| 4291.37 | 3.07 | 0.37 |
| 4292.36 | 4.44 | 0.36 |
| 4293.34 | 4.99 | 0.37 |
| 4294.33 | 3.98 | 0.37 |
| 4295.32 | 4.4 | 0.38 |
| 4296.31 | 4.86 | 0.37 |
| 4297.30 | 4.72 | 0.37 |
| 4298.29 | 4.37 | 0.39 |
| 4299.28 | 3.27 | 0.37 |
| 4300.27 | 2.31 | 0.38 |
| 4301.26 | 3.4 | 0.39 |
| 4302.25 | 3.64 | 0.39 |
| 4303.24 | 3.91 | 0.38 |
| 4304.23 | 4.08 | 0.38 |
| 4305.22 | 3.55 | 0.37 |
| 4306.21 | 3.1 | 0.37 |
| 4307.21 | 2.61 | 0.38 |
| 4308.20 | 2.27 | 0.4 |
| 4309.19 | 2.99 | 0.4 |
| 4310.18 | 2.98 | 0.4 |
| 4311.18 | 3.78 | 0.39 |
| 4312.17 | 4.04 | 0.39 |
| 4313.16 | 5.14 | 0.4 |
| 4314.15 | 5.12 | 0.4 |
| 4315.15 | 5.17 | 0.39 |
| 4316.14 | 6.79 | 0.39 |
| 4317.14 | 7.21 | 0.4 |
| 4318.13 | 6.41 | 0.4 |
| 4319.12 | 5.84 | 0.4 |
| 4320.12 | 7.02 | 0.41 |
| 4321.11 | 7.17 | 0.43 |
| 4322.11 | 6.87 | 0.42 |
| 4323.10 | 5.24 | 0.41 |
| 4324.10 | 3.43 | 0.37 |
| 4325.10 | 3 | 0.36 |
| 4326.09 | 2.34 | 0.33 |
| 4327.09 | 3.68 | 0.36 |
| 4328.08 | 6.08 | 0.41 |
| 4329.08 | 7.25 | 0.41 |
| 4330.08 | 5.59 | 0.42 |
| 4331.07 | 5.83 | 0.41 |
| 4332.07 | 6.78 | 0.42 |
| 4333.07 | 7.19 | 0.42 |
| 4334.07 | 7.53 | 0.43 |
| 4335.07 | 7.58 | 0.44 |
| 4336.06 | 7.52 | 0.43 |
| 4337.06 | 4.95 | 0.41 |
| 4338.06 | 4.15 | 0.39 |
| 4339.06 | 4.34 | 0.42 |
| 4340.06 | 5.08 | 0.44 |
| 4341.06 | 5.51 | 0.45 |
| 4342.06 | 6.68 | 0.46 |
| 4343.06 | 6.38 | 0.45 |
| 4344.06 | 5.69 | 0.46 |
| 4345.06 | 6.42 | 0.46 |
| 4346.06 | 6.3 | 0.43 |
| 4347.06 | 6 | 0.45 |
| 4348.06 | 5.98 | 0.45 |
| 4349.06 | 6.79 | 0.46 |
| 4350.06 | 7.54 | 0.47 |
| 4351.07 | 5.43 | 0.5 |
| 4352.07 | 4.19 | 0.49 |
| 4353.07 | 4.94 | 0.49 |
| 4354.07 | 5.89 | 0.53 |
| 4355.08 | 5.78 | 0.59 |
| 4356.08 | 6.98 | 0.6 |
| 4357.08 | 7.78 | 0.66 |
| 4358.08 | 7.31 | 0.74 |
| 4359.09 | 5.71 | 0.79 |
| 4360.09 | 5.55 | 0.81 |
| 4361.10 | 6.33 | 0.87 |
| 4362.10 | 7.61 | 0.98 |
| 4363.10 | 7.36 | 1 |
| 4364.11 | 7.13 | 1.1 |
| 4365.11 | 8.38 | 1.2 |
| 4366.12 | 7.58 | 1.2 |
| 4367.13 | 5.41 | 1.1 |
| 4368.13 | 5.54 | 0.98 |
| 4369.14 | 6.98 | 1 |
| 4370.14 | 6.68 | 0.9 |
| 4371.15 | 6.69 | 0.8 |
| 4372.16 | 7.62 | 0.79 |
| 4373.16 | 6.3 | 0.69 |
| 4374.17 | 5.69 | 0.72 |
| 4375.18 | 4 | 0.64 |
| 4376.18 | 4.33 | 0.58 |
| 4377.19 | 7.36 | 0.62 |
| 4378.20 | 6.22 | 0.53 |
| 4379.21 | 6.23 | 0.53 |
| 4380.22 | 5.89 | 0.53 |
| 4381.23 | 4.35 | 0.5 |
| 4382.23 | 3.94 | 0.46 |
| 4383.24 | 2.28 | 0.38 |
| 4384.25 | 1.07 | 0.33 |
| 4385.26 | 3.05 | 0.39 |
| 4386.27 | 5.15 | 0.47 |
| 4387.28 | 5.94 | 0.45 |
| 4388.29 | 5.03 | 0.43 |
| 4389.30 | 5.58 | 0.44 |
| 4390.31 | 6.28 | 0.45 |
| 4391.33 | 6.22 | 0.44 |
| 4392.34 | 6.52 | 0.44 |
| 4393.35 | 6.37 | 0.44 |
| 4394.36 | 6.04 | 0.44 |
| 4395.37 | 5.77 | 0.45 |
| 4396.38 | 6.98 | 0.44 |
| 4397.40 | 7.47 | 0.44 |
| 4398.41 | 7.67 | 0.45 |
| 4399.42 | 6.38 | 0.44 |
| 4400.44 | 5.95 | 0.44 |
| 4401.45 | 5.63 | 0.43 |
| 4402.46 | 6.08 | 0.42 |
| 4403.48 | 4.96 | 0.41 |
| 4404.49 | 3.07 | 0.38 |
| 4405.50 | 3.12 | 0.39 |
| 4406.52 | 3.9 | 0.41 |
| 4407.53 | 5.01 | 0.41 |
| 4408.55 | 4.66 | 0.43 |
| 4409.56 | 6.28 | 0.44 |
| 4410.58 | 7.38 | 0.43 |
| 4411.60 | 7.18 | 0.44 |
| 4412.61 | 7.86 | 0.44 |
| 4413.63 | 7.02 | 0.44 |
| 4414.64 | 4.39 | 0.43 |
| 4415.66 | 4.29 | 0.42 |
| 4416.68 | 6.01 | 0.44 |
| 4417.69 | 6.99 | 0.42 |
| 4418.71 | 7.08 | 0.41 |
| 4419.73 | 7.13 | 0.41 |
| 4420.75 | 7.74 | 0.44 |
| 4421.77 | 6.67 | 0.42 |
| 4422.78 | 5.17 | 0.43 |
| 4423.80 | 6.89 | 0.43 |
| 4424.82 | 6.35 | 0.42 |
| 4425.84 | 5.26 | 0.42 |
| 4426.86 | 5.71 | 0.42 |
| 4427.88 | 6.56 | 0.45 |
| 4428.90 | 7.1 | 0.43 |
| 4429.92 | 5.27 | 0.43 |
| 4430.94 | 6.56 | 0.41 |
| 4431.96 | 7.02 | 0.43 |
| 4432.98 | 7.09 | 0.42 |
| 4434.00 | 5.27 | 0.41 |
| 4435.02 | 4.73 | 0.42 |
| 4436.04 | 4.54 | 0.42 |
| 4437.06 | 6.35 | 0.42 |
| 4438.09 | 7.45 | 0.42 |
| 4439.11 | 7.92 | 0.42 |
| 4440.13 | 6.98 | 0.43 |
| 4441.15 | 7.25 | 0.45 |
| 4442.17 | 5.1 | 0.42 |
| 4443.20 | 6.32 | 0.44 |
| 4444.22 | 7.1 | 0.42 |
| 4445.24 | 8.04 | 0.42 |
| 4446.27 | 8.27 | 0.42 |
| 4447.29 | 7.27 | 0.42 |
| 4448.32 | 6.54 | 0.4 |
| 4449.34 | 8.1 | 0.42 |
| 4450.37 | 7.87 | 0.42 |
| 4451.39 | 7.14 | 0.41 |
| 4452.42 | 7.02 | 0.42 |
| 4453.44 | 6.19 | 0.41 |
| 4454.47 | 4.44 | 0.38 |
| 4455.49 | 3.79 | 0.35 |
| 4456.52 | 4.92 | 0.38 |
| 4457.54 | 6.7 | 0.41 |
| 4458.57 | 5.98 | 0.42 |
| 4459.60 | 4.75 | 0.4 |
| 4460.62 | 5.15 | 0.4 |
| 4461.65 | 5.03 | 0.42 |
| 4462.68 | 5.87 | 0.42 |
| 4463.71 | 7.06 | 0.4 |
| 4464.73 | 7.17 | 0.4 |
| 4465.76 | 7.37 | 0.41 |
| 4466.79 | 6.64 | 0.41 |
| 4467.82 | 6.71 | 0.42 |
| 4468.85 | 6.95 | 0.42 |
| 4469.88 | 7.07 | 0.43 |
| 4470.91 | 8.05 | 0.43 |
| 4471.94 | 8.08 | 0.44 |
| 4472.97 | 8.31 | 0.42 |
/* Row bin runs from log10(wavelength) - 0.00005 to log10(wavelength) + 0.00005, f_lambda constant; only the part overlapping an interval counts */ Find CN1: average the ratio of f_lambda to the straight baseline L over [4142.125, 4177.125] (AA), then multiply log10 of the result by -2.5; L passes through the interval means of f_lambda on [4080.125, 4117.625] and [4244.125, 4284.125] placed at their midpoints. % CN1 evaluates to 0.096 mag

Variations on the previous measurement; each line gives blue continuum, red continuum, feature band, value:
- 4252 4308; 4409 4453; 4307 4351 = -0.14 mag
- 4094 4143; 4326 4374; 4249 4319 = 0.38 mag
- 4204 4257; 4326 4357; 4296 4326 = 0.23 mag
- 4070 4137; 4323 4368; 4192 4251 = 0.24 mag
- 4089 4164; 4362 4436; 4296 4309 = 0.47 mag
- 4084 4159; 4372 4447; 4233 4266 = 0.16 mag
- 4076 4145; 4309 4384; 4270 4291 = 0.41 mag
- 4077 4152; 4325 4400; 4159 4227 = 0.14 mag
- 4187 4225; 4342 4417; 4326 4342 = -0.06 mag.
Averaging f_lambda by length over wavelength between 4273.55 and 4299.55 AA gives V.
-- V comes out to 4.12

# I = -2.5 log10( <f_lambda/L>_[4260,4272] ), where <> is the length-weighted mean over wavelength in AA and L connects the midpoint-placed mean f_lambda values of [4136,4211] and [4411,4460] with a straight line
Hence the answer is 0.17 mag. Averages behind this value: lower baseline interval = 4.4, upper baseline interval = 6.41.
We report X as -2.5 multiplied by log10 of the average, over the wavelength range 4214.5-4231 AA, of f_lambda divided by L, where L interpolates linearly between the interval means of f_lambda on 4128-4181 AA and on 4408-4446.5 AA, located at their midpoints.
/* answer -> 0.427 mag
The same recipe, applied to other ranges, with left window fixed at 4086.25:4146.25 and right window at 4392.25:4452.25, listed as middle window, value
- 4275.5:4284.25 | 0.20 mag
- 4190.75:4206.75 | 0.19 mag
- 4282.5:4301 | 0.36 mag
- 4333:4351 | -0.05 mag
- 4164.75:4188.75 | 0.15 mag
